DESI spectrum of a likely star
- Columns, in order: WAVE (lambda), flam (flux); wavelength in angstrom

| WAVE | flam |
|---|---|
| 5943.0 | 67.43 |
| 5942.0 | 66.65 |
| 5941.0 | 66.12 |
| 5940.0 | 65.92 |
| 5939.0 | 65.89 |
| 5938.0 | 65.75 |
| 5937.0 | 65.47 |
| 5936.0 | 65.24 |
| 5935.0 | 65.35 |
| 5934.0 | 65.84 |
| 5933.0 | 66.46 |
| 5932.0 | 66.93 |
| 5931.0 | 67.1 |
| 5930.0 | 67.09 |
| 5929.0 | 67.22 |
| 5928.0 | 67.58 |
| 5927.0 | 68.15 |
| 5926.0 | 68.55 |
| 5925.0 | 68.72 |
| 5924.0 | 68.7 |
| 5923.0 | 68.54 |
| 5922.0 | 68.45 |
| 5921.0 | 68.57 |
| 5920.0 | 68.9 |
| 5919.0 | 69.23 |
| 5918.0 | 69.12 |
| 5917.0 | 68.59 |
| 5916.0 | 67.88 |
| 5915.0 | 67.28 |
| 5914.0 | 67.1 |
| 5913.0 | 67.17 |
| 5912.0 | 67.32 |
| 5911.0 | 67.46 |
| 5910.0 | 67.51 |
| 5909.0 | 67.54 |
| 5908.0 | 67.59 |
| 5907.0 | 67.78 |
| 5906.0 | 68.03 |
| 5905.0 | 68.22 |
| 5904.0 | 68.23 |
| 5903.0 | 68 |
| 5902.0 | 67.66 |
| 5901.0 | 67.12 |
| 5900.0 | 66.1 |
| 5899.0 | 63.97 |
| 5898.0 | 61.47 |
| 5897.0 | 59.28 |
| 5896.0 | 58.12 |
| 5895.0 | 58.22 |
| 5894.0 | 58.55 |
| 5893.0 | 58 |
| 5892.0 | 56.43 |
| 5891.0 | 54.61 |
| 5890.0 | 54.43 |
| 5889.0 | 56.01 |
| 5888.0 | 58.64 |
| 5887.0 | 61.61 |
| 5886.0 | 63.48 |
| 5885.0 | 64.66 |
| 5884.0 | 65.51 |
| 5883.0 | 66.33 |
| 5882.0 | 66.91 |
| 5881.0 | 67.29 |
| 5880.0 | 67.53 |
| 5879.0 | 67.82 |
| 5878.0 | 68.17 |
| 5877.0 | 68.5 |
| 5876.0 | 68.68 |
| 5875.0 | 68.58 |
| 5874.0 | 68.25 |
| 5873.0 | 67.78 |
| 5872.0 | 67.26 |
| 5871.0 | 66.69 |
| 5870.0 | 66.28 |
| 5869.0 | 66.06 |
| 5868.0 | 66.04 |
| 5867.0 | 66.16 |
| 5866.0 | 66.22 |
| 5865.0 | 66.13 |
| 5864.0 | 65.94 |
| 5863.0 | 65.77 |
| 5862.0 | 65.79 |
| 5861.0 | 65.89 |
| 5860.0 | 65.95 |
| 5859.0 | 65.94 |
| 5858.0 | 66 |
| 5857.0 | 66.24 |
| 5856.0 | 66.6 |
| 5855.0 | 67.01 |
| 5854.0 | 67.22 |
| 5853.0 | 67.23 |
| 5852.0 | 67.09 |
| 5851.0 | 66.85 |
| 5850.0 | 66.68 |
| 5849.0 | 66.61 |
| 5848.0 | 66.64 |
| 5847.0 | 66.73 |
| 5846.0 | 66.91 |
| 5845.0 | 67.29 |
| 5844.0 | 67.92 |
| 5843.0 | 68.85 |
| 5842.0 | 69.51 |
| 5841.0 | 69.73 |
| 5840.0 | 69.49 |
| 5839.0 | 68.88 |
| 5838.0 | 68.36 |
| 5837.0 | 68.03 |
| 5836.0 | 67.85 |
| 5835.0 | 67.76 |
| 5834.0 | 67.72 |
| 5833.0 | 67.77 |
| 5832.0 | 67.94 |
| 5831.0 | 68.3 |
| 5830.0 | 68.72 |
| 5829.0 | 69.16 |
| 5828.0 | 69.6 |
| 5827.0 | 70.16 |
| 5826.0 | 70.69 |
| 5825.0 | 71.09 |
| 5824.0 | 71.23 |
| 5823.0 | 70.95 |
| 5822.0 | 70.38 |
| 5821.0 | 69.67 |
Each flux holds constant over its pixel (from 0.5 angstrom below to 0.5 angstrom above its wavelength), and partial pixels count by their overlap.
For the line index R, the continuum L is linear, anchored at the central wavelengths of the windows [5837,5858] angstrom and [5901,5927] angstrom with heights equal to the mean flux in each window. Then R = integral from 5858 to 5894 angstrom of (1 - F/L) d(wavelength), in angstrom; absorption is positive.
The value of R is 1.66 angstrom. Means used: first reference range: 67.6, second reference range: 68.1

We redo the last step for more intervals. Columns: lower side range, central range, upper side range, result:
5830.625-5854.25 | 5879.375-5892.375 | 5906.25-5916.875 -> 1.1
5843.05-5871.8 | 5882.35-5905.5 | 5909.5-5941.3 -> 1.7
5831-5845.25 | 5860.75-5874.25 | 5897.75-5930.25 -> 0.3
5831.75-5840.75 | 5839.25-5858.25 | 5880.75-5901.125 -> -0.2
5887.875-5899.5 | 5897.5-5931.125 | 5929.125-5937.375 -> -2.8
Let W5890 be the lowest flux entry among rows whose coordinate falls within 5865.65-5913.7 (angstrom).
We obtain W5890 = 54.43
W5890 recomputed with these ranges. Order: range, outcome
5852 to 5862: 65.79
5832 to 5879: 65.77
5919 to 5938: 65.24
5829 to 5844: 67.72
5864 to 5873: 65.94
